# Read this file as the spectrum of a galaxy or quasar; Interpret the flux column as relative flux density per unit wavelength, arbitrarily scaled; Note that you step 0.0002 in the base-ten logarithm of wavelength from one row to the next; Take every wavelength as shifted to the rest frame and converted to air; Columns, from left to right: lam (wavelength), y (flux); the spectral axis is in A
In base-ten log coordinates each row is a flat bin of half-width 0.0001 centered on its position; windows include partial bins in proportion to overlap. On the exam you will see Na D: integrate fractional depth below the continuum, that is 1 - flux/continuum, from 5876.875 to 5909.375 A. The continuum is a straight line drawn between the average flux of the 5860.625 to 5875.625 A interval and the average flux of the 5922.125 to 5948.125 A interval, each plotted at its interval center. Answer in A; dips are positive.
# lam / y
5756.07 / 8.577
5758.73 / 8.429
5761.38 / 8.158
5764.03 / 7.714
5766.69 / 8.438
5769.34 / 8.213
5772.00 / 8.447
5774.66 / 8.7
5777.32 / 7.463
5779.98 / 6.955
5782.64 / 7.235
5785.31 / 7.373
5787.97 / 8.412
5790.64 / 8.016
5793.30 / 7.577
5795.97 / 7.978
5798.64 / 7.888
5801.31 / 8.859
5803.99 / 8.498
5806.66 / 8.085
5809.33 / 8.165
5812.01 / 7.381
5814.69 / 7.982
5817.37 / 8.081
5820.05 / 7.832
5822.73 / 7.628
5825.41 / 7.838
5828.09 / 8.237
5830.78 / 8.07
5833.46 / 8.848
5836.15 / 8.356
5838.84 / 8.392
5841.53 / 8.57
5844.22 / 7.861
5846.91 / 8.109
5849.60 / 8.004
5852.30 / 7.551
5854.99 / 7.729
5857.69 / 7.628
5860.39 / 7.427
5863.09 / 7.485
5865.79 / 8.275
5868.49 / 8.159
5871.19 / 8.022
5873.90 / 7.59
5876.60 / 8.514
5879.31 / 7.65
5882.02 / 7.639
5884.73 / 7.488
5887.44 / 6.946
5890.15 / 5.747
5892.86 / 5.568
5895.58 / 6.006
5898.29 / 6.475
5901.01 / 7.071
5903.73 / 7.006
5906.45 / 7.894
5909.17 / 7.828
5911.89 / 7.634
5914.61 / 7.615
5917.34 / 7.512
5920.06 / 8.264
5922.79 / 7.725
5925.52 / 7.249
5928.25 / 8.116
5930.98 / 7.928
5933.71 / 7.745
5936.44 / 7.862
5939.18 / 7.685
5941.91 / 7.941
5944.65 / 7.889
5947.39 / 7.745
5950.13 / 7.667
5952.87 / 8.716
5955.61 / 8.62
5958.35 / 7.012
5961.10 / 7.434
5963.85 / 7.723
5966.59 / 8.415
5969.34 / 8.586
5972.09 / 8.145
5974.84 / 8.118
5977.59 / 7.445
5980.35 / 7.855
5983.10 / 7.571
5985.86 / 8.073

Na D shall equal 3.7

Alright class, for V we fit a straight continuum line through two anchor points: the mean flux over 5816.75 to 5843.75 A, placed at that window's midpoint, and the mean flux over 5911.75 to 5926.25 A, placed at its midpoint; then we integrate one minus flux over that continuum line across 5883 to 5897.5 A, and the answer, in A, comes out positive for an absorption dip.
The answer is 2.70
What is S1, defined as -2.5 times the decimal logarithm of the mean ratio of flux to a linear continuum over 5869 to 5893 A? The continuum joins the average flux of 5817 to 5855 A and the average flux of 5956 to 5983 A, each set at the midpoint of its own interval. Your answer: 0.093 mag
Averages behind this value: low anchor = 8.09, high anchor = 7.87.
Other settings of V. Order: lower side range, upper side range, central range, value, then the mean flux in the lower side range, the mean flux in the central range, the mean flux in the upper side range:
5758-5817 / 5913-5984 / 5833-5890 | 0.6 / 8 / 7.85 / 7.87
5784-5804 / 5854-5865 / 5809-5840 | -0.9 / 8.05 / 8.06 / 7.59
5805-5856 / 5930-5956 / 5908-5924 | 0.4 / 8.04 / 7.76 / 7.96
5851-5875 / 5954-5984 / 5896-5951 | 1.7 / 7.77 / 7.62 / 7.91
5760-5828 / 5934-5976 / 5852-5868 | 0.5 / 7.96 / 7.72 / 7.96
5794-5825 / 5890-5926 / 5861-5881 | -1.2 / 8.02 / 7.93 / 7.16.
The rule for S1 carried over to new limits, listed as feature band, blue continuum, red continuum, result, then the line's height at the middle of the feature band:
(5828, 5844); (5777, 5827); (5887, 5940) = -0.09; 7.69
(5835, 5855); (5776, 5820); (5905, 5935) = -0.04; 7.83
